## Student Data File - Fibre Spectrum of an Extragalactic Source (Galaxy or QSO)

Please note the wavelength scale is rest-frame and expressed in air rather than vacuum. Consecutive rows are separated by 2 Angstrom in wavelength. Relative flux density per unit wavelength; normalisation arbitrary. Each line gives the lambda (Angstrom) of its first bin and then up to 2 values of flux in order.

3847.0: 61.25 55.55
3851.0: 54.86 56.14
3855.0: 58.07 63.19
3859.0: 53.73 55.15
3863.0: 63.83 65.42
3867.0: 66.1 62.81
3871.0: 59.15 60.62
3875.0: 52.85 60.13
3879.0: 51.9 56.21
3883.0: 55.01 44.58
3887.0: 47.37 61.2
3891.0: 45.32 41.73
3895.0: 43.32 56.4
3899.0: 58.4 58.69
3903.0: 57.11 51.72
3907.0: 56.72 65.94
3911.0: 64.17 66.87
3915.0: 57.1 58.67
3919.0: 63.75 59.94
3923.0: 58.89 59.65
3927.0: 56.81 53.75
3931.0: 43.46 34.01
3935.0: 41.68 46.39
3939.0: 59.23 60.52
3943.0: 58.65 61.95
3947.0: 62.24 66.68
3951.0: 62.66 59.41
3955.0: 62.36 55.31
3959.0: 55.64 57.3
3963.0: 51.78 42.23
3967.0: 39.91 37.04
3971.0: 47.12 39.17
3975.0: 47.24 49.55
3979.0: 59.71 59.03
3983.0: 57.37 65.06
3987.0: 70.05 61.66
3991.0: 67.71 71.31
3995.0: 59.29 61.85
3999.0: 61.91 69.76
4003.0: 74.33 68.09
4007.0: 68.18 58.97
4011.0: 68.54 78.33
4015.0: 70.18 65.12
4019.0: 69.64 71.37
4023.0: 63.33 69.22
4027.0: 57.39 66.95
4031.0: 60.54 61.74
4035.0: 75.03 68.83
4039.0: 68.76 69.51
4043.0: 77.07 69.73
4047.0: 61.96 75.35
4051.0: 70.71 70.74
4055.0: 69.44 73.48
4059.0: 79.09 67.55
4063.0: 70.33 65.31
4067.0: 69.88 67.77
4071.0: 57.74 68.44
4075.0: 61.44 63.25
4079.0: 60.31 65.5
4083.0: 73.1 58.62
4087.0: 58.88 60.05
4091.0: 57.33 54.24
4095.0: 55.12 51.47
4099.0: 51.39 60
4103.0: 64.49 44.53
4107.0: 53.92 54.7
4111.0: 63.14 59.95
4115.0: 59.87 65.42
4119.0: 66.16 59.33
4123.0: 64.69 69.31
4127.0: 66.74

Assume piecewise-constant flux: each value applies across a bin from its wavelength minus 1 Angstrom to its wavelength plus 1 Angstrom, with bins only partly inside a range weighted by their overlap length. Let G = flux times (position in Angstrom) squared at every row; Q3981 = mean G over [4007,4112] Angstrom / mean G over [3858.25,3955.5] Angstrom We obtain 1.2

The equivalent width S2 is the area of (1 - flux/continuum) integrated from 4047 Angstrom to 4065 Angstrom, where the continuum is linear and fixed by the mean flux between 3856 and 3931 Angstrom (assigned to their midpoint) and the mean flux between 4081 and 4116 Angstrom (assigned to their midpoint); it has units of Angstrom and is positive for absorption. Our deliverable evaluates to -4.2 Angstrom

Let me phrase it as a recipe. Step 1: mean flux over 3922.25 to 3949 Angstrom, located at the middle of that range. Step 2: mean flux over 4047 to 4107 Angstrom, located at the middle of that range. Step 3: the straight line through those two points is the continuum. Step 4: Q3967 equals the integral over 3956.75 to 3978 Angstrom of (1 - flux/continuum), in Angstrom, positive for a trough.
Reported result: 3.4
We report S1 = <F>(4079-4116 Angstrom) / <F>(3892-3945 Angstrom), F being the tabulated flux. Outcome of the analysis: 1.1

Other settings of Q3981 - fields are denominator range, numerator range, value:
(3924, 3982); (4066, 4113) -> 1.21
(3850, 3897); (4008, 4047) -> 1.32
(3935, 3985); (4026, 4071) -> 1.33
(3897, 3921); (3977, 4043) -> 1.16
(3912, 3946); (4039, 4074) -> 1.34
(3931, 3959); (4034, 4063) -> 1.34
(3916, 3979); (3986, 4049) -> 1.31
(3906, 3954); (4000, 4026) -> 1.25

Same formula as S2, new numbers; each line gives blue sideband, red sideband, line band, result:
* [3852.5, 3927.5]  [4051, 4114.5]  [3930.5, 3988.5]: 5.31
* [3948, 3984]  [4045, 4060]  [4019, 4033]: 0.15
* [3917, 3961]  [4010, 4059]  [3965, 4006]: 3.16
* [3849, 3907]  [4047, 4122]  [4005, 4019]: -1.83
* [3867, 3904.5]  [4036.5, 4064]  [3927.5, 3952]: 2.27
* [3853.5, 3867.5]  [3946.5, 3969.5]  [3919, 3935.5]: 1.28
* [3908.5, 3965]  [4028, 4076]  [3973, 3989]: 1.09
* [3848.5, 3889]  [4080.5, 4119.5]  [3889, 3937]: 2.53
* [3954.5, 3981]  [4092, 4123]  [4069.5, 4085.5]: -2.22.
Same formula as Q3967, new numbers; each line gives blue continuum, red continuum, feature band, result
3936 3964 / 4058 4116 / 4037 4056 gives -3.1 Angstrom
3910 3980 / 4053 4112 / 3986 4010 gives -3.7 Angstrom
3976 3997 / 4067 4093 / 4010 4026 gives -1.9 Angstrom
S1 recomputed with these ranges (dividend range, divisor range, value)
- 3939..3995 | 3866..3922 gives 1.00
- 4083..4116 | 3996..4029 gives 0.85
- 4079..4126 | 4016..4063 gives 0.87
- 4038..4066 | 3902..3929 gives 1.19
